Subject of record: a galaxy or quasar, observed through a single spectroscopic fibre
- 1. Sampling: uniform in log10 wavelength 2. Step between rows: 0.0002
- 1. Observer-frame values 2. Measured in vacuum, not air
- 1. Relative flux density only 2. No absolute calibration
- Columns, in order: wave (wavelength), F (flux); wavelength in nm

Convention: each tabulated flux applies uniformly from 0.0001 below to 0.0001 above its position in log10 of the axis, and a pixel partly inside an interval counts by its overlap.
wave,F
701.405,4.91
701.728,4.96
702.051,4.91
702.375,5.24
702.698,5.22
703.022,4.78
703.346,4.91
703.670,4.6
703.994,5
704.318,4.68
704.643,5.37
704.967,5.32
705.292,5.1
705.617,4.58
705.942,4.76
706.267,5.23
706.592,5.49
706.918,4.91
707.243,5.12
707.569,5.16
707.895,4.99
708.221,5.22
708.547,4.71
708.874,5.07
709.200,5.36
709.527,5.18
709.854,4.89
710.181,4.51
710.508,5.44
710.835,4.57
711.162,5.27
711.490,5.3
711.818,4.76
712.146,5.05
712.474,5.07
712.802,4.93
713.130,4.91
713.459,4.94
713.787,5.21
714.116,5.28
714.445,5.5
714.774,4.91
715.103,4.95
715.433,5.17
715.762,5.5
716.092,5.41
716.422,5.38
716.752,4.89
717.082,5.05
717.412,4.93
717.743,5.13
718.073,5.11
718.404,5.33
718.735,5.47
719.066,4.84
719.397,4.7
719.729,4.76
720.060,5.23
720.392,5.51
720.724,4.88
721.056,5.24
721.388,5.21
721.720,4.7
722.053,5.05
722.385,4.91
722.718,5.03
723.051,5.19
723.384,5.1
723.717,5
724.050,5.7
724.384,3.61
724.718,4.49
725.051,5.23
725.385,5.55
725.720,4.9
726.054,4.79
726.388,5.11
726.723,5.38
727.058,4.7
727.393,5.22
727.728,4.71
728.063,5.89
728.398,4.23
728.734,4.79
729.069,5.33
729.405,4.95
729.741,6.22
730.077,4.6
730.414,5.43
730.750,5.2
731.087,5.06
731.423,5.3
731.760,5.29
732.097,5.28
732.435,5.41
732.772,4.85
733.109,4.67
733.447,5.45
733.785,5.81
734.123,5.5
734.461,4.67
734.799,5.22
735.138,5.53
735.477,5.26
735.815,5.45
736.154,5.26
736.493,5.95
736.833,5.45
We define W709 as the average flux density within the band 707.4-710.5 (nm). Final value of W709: 5.03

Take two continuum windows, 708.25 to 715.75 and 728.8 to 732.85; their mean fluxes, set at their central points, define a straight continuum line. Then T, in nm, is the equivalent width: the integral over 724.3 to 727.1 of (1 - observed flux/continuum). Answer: 0.15 nm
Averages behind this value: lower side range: 5.06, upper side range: 5.24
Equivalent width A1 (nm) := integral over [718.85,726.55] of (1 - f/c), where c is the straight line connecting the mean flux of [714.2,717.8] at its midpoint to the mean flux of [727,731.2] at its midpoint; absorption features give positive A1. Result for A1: 0.22 nm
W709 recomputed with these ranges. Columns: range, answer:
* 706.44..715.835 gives 5.08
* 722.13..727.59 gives 4.99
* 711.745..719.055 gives 5.13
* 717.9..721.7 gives 5.1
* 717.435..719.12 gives 5.18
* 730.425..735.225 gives 5.23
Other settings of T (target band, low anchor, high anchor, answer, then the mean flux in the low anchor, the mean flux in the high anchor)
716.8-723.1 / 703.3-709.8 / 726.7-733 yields 0.04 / 5.04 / 5.14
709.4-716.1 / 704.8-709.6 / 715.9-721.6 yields 0.03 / 5.08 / 5.12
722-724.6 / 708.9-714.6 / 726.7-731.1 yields 0.08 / 5.07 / 5.12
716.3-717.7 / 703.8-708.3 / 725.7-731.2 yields 0.01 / 5.06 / 5.09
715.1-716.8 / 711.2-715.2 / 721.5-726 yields -0.07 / 5.08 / 4.96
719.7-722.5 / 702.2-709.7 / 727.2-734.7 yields 0.03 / 5.04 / 5.17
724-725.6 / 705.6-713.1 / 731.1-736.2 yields 0.10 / 5.03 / 5.26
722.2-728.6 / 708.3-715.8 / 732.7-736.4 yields 0.24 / 5.06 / 5.27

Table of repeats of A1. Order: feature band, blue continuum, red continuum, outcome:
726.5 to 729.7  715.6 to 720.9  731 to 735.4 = 0.08 nm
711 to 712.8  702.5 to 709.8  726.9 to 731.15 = -0.01 nm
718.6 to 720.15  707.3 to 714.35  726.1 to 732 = 0.03 nm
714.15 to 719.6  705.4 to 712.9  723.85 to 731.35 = -0.11 nm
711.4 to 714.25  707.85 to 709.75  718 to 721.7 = 0.03 nm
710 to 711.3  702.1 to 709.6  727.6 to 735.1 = 0.03 nm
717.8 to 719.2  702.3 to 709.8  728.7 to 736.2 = -0.01 nm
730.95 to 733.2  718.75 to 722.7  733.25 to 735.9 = 0.06 nm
